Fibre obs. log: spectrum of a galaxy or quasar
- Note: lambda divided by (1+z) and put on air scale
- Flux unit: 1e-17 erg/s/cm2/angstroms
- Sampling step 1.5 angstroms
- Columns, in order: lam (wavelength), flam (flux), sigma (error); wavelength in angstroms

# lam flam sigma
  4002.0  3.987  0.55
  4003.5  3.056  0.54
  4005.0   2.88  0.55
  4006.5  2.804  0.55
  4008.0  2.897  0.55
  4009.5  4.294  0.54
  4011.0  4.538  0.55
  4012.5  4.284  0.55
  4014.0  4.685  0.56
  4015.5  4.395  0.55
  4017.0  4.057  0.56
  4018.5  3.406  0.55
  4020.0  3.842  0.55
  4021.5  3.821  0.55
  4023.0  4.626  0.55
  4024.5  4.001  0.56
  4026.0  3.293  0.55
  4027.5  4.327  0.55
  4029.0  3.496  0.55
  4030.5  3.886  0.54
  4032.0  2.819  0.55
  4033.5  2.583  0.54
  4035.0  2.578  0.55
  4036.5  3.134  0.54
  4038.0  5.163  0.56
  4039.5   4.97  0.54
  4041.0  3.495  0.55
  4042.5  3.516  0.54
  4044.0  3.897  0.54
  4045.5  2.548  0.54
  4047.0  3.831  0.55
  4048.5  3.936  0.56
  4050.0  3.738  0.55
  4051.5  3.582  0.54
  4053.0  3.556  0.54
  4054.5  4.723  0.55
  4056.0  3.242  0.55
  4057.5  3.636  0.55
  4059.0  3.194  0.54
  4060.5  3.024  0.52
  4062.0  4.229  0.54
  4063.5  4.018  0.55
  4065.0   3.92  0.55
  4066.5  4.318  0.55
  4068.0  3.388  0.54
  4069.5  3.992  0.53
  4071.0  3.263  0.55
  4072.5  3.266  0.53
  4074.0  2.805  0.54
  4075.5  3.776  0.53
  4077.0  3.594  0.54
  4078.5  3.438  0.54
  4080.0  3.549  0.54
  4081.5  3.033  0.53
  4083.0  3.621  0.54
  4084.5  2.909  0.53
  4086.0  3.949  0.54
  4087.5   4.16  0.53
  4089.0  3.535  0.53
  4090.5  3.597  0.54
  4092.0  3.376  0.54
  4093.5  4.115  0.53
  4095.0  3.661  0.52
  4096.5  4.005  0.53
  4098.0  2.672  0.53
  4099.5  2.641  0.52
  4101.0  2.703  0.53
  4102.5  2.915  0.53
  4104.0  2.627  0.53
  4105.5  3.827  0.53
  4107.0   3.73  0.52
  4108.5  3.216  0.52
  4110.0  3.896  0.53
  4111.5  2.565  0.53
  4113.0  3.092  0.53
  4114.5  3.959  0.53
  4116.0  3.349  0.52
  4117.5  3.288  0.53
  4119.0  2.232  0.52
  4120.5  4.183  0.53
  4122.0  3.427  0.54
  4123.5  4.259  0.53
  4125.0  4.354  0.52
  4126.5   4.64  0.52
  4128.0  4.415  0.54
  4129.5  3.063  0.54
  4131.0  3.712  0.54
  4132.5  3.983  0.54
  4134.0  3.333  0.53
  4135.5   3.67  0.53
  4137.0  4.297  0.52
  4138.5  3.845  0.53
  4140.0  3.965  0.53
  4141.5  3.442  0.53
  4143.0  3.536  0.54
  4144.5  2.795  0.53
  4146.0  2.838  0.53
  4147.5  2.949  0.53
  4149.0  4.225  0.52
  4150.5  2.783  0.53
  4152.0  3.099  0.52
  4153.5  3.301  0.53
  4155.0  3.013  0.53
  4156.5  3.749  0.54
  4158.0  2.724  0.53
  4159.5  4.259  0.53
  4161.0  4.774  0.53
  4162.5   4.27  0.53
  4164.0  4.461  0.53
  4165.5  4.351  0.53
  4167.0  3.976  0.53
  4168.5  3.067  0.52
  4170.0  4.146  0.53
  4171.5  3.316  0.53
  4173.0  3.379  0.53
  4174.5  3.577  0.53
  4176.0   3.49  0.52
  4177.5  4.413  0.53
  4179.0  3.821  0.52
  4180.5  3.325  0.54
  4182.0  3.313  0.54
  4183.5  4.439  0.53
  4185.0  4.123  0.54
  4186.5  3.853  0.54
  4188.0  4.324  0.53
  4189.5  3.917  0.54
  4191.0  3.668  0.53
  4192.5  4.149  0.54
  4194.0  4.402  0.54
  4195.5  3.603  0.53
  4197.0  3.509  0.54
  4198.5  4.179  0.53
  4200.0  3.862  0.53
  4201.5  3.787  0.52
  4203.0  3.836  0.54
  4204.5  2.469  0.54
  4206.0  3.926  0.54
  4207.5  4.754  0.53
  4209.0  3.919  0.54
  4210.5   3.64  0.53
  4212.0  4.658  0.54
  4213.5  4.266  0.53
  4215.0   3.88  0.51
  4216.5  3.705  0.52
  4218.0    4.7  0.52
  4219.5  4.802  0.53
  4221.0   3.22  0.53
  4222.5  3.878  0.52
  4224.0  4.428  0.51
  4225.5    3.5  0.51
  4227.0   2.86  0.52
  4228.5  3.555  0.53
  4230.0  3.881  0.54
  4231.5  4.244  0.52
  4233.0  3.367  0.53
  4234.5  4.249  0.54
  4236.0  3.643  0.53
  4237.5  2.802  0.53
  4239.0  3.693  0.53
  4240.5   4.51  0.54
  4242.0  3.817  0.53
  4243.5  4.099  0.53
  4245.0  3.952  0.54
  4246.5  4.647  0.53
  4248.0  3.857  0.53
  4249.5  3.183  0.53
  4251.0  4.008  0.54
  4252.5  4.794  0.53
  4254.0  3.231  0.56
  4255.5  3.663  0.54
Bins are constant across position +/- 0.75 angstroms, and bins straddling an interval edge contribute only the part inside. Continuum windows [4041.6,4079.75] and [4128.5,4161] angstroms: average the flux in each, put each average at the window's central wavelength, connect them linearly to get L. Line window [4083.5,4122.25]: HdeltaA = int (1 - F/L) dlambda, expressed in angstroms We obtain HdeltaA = 2.00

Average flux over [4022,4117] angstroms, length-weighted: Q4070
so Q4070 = 3.55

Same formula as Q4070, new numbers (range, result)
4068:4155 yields 3.48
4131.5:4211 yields 3.73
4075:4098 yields 3.59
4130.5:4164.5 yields 3.6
